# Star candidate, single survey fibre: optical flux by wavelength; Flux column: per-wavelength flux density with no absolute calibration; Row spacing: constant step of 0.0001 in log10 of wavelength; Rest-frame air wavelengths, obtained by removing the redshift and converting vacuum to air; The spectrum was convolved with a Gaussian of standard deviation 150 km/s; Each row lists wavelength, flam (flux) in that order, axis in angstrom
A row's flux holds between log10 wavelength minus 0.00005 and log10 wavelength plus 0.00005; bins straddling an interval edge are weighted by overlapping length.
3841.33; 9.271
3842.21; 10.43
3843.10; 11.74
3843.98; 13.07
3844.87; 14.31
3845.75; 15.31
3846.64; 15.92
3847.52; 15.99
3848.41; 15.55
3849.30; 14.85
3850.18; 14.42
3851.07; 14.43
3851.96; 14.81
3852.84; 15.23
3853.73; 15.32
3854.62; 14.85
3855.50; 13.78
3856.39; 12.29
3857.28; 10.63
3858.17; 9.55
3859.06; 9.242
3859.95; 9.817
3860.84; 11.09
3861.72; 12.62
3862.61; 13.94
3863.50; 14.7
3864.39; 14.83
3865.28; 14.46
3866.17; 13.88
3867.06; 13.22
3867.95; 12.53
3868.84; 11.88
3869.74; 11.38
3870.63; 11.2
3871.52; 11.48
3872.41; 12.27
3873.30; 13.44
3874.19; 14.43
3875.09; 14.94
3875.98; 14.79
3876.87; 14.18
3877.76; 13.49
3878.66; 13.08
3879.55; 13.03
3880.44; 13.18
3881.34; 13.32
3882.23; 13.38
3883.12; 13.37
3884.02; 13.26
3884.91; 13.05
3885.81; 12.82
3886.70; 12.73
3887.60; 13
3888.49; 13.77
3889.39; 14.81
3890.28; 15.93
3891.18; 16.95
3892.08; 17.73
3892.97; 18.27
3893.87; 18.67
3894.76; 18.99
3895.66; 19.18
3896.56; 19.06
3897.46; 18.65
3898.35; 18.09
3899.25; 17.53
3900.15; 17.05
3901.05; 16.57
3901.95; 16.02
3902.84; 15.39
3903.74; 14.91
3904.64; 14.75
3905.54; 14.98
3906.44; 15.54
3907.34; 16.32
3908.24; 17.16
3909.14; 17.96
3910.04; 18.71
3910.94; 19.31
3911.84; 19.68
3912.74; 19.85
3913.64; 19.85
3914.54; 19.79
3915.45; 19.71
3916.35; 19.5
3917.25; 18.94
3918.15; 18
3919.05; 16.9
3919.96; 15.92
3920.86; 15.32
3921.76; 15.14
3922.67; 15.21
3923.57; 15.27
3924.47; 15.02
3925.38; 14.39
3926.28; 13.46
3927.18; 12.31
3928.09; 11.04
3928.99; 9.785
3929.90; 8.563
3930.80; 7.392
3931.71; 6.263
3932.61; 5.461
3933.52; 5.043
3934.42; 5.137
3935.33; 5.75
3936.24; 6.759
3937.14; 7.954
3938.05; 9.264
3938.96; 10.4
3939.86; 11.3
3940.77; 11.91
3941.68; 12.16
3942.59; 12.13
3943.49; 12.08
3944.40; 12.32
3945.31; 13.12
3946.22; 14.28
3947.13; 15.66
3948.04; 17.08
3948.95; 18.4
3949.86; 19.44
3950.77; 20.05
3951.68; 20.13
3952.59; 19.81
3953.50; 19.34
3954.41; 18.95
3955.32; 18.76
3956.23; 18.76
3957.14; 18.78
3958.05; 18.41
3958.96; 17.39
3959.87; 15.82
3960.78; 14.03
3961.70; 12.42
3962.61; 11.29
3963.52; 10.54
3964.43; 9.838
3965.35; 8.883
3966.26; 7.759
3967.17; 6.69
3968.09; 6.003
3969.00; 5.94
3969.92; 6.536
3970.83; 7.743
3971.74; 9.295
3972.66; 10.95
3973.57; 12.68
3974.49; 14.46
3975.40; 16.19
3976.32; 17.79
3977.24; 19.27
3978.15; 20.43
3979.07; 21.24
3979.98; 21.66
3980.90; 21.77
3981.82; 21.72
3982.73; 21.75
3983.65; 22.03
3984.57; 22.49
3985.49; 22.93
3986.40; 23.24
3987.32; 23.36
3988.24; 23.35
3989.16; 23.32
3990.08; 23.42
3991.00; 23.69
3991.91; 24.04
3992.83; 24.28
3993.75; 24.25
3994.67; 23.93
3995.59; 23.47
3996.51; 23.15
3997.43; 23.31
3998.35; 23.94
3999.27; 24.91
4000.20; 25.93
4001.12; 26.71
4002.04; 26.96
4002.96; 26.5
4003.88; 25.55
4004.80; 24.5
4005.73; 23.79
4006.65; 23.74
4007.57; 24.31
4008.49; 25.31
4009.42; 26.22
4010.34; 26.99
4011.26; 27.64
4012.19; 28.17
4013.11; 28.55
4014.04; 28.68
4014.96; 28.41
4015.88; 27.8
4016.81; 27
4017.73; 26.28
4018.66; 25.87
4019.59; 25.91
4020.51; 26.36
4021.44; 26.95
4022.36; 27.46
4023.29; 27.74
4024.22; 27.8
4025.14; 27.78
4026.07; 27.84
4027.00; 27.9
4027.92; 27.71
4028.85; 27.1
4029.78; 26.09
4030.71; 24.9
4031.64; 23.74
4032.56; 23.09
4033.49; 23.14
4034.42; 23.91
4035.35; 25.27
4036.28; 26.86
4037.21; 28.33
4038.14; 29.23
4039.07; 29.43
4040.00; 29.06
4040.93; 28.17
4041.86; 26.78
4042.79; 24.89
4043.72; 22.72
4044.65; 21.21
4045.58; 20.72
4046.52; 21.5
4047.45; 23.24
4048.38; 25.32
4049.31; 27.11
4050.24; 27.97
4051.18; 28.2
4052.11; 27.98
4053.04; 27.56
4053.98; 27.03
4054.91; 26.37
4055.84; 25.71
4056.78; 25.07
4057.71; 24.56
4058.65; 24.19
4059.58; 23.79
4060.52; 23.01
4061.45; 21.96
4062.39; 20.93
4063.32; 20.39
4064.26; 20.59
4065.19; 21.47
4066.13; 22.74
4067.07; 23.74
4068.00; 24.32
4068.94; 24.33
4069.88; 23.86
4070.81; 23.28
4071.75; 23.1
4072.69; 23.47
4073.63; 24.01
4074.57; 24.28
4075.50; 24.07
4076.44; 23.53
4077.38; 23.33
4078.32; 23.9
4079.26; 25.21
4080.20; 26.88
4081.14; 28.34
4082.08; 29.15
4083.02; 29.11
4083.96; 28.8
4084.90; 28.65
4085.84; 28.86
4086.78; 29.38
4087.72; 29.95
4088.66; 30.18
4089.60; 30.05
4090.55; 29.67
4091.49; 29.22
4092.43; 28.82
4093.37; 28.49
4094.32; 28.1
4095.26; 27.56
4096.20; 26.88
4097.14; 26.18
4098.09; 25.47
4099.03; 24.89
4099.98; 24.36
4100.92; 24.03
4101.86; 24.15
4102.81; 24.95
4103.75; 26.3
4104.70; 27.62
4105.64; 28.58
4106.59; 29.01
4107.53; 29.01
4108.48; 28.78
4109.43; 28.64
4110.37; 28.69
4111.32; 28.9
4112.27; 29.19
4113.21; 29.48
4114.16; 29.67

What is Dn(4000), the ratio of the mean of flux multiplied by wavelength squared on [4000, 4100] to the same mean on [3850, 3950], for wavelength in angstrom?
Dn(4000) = 2.0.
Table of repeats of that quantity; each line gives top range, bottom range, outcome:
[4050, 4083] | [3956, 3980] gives 1.96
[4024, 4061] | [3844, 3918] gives 1.85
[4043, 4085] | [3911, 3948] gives 2.01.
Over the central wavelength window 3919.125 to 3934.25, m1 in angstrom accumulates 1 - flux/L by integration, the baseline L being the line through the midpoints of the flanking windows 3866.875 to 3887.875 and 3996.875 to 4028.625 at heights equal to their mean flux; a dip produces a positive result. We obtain 5.3 angstrom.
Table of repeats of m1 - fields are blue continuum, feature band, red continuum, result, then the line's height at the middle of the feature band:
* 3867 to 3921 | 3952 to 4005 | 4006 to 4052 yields 9.1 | 22.3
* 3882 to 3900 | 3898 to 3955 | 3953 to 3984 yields 3.2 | 15.5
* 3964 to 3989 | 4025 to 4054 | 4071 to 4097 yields -4.6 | 22.5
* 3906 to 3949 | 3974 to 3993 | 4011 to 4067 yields -1.7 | 19.7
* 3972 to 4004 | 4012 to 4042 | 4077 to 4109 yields -3.6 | 24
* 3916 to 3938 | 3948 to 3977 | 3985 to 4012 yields 5.9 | 18.1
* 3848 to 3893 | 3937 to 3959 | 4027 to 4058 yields 4.1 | 19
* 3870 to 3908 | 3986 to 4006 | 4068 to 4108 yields -2.9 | 21.3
